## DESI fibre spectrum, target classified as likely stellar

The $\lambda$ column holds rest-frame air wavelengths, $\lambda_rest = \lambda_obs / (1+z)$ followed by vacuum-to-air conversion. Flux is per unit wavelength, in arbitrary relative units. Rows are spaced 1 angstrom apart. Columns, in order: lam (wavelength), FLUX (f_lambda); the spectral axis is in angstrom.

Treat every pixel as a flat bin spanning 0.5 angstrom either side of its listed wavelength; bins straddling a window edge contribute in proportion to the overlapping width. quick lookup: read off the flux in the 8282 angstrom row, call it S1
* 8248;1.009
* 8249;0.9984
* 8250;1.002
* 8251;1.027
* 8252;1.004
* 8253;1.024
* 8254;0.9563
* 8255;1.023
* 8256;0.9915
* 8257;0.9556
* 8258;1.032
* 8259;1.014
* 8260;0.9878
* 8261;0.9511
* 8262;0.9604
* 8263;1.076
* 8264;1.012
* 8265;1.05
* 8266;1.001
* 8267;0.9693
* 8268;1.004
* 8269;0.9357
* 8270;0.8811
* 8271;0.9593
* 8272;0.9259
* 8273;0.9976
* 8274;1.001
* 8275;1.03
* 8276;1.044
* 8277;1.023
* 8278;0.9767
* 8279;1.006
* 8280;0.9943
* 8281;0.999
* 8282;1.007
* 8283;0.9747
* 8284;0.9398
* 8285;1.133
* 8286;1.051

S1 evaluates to 1.007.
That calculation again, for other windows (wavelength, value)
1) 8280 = 0.9943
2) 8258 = 1.032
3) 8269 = 0.9357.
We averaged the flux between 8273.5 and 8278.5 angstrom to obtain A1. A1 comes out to 1.01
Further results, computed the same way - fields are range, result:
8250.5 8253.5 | 1.02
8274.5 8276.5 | 1.04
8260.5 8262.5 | 0.956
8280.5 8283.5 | 0.994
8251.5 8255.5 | 1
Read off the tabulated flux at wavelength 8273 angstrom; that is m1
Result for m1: 0.9976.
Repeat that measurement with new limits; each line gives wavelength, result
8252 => 1.004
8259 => 1.014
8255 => 1.023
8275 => 1.03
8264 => 1.012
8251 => 1.027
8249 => 0.9984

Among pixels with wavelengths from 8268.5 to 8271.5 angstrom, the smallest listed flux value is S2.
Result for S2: 0.8811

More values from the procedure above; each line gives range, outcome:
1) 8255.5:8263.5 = 0.9511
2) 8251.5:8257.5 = 0.9556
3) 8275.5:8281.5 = 0.9767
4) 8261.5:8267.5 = 0.9604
